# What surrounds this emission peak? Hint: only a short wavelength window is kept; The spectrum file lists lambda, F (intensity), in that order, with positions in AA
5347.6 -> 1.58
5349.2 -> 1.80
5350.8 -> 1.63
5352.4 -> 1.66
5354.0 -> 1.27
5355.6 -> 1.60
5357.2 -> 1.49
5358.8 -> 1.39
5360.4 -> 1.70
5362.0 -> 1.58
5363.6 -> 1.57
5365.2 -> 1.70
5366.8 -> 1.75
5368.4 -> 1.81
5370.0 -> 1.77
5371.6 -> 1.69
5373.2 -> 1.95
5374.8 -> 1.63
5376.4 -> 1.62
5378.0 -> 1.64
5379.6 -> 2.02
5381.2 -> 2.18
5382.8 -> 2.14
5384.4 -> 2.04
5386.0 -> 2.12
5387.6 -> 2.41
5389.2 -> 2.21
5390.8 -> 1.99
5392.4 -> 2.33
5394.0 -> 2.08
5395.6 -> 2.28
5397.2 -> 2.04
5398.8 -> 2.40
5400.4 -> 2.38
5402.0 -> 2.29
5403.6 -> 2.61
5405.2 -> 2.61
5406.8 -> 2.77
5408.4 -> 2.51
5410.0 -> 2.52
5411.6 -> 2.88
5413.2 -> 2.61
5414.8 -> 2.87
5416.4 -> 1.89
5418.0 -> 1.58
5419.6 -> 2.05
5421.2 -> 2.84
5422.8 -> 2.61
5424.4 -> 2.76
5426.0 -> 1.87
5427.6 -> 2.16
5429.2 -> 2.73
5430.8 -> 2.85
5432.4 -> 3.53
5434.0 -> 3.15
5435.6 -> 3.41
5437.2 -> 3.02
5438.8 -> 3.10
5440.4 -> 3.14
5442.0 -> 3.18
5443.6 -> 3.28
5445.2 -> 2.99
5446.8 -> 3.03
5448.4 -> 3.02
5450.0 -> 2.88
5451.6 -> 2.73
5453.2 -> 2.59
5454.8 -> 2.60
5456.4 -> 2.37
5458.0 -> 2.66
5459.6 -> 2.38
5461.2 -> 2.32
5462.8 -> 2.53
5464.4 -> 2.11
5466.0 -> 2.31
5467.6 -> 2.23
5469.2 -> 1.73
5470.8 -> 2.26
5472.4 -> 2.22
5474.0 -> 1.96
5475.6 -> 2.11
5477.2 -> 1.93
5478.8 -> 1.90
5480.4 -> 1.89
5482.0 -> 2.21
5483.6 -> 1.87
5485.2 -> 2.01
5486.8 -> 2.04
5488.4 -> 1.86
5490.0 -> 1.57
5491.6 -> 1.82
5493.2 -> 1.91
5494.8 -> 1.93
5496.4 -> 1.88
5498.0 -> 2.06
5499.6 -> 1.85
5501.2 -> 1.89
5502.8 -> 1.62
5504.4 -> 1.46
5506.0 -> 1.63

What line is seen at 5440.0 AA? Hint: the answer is C IV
